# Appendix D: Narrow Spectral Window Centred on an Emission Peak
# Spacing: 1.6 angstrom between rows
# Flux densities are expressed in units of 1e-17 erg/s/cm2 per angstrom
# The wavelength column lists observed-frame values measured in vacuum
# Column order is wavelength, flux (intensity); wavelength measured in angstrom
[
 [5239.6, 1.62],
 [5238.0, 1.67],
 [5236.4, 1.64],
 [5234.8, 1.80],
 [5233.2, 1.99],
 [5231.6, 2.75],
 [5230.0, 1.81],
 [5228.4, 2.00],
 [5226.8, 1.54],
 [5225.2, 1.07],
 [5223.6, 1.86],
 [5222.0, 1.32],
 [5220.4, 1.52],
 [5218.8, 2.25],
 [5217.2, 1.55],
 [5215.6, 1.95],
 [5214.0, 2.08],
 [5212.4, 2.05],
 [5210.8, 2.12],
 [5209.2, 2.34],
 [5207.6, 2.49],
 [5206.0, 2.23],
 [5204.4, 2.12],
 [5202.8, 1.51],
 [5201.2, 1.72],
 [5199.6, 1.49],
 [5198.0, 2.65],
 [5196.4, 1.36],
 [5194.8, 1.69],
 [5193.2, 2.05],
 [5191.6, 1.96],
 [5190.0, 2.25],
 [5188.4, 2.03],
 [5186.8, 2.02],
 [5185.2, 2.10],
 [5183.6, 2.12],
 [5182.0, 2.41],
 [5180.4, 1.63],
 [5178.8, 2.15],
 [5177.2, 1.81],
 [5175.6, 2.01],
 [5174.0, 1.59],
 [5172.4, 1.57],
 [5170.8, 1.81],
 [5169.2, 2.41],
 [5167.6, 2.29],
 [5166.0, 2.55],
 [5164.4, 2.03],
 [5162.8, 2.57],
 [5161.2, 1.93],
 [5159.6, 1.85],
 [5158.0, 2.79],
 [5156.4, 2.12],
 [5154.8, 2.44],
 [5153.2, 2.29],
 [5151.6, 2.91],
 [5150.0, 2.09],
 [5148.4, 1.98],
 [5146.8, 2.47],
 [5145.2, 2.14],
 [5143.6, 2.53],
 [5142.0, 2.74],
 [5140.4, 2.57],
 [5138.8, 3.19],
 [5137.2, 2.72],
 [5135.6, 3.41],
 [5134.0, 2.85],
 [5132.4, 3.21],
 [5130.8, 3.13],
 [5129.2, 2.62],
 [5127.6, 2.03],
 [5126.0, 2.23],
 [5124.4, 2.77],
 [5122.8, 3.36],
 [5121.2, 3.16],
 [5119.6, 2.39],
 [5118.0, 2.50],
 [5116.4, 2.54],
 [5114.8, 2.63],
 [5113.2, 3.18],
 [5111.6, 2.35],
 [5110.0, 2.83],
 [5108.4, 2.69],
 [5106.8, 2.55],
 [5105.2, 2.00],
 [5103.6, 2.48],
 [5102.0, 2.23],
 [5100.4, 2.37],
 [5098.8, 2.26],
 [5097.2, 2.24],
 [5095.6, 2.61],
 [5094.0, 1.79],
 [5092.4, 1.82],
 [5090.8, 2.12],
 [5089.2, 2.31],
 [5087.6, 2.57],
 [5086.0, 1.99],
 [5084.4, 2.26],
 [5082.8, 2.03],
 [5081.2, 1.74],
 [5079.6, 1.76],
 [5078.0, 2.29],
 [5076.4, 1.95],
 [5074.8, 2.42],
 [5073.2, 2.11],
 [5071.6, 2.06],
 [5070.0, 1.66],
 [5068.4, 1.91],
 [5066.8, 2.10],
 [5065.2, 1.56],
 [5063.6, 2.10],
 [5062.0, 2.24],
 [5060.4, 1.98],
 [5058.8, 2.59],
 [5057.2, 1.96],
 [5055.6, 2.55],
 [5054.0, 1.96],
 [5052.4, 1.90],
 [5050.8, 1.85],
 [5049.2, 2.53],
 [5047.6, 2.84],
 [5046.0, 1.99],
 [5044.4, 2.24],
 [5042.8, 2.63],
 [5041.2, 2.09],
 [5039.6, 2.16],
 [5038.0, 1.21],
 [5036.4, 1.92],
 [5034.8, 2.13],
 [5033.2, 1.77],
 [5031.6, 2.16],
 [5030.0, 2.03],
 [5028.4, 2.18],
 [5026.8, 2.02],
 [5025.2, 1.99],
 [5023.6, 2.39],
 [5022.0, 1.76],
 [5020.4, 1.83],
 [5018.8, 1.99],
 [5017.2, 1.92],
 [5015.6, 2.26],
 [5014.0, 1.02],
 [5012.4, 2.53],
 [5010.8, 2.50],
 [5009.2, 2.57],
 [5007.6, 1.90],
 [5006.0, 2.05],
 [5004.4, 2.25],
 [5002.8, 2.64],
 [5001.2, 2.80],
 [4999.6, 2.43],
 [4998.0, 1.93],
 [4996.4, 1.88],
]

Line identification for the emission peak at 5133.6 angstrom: Mg II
